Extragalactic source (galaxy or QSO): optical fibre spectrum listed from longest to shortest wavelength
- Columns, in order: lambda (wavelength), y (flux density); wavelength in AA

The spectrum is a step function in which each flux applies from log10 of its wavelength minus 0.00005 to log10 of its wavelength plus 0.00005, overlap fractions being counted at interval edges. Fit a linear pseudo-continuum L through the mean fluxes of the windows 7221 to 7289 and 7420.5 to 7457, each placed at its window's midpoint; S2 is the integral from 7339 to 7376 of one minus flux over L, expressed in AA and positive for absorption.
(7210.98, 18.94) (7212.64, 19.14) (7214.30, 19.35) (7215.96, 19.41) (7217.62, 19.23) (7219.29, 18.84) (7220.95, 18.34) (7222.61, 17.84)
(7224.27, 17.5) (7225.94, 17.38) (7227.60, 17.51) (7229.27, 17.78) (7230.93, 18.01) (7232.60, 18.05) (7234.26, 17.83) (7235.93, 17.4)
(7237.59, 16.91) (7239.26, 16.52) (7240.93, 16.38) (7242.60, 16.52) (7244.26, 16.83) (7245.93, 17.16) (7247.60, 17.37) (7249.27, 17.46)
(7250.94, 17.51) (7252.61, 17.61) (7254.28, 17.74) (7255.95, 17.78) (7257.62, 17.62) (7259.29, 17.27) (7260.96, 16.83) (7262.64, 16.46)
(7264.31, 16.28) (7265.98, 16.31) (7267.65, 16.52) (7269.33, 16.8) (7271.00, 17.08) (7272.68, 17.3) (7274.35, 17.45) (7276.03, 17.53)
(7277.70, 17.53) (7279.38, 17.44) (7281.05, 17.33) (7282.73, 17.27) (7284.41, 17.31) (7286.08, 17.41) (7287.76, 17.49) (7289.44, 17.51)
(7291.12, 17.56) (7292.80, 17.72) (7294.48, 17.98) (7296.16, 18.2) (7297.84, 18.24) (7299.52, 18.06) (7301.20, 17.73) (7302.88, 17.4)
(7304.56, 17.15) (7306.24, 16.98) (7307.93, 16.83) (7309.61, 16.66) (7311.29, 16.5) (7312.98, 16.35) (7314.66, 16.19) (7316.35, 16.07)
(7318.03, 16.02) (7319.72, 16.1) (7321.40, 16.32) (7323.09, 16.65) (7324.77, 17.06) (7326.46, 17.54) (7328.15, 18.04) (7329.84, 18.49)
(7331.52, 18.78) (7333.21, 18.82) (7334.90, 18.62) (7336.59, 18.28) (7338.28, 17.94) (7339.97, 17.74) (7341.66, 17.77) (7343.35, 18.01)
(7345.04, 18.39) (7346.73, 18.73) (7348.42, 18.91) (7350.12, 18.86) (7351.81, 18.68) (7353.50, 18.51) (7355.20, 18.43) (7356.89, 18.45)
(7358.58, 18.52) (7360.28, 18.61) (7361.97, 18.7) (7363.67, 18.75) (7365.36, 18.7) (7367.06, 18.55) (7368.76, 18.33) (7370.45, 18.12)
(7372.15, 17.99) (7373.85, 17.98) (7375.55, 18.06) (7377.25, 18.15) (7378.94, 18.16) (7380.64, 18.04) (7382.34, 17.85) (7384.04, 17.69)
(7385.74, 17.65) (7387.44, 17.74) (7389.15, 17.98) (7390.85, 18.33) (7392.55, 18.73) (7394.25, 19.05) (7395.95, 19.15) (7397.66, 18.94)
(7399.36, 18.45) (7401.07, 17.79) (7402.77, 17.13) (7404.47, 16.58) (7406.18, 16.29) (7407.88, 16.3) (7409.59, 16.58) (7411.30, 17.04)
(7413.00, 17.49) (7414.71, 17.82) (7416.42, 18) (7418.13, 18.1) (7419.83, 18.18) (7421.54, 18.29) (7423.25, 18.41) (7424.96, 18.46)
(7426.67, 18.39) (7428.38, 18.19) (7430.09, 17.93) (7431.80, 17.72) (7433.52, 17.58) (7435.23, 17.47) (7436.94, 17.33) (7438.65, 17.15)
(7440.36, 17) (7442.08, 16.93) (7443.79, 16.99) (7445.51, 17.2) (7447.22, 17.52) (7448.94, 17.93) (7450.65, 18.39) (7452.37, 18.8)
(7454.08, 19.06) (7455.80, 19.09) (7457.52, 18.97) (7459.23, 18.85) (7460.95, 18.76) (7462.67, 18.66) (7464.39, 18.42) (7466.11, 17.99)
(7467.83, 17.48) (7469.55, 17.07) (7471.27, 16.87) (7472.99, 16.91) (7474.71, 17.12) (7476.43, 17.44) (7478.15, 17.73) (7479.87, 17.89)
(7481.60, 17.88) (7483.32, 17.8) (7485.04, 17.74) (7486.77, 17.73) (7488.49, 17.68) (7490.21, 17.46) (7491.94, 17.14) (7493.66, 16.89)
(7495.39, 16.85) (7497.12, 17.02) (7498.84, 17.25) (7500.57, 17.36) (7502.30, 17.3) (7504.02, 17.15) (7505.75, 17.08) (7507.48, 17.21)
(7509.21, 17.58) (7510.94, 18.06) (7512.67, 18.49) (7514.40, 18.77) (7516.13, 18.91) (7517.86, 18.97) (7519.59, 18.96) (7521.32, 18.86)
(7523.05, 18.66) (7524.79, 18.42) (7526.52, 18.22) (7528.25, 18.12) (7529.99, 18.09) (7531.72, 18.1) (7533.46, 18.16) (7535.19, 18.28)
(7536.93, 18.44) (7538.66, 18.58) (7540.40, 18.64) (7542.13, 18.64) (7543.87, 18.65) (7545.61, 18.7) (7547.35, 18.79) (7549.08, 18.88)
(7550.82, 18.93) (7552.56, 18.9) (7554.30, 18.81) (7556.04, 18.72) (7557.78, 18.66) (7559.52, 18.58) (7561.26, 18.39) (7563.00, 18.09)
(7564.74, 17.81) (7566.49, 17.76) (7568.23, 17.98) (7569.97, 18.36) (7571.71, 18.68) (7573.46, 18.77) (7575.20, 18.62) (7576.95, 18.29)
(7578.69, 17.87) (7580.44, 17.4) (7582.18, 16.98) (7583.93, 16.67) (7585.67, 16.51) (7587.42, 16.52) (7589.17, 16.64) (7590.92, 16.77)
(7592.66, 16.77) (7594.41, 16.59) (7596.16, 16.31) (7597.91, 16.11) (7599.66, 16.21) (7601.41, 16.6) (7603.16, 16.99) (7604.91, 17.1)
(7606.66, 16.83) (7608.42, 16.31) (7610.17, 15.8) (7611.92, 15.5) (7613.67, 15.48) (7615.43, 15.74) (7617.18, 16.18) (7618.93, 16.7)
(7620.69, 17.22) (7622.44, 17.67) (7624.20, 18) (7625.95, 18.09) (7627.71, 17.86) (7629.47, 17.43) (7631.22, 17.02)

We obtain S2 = -1.6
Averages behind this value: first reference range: 17.3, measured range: 18.4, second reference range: 17.9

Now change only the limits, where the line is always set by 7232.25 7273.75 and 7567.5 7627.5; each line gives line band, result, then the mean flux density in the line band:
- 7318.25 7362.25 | -2.59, 18.1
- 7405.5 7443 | -1.16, 17.6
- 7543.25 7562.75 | -1.93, 18.7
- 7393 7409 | -0.64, 17.7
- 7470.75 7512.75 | -0.91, 17.4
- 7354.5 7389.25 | -2.34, 18.2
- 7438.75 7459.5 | -1.17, 18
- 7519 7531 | -1.01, 18.5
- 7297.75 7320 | 0.30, 16.8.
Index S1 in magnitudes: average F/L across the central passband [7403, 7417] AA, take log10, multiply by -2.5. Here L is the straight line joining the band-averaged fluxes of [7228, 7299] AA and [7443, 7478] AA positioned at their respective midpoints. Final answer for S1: 0.05 mag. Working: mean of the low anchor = 17.3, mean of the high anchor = 18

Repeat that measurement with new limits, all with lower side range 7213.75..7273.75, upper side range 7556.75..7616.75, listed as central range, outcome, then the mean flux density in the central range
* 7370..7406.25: -0.04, 18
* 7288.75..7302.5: -0.03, 17.9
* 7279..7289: 0.00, 17.4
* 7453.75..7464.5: -0.09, 18.8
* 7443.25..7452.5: -0.03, 17.7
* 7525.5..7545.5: -0.07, 18.4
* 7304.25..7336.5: 0.02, 17.1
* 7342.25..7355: -0.07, 18.6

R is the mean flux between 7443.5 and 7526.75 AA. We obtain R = 17.9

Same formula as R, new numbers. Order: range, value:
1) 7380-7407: 18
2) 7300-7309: 17.2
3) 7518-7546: 18.5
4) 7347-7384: 18.4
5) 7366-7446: 17.8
